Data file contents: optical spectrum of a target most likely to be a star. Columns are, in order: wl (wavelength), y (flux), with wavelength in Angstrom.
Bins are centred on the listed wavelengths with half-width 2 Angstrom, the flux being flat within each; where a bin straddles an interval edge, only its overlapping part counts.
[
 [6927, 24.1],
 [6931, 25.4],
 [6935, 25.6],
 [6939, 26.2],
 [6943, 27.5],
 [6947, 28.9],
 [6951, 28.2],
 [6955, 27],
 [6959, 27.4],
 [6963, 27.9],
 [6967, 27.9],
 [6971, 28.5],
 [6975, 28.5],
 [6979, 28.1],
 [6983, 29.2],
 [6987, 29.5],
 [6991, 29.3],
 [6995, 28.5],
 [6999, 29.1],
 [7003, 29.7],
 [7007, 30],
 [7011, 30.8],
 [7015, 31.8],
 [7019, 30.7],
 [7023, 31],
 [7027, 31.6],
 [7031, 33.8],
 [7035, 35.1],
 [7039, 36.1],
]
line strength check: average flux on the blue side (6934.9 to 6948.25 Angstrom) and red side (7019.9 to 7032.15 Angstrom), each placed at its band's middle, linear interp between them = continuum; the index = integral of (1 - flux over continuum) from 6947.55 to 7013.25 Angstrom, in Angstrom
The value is 1.30 Angstrom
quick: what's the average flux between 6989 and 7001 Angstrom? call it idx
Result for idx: 29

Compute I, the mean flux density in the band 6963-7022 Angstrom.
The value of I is 29.4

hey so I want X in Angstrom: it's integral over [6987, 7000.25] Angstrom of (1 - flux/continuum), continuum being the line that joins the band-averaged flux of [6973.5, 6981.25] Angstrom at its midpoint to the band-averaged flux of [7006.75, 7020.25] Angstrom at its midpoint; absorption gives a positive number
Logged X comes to 0.2 Angstrom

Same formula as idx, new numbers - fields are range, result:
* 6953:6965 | 27.4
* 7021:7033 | 32.1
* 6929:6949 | 26.7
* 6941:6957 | 27.9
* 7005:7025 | 30.9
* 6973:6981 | 28.3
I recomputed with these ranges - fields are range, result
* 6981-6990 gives 29.3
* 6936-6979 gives 27.8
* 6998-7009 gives 29.6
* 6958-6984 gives 28.2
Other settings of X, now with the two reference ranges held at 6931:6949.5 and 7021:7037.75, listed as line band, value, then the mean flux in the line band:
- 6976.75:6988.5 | 0.4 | 28.9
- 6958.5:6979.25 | 0.6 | 28.1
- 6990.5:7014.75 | 1.1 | 29.7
